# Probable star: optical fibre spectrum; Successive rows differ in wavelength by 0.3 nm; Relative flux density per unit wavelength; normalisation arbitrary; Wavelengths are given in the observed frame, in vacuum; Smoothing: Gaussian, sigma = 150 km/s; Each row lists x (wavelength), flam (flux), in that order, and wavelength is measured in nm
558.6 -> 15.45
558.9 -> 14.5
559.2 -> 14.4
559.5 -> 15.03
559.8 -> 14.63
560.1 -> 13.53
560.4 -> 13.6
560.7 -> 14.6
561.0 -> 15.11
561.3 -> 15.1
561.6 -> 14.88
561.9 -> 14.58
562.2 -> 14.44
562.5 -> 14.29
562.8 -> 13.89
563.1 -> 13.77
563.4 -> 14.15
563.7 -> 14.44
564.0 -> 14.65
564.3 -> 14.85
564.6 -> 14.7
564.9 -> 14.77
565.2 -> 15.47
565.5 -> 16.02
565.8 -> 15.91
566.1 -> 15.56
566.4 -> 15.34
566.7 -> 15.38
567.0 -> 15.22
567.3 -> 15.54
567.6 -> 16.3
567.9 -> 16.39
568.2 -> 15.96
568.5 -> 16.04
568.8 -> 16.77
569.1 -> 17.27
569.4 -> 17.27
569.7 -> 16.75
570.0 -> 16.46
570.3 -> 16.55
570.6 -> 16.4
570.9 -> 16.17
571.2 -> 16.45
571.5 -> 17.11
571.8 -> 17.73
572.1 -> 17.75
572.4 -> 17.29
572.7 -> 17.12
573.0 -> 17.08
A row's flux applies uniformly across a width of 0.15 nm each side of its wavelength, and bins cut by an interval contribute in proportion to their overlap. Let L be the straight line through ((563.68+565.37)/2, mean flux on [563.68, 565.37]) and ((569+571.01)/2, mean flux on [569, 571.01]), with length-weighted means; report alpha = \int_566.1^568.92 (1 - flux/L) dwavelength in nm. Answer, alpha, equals 0.00 nm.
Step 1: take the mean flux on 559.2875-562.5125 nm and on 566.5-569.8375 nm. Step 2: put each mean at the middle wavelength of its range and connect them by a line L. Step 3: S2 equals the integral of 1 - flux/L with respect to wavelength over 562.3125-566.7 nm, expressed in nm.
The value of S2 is 0.15 nm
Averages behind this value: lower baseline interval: 14.5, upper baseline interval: 16.2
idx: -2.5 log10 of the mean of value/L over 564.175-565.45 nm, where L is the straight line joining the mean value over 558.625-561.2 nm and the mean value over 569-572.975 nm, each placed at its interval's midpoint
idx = 0.04 mag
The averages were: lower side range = 14.5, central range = 15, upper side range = 16.9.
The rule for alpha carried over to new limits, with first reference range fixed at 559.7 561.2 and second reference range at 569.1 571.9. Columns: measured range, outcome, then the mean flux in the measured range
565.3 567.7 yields 0.02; 15.6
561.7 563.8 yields 0.09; 14.2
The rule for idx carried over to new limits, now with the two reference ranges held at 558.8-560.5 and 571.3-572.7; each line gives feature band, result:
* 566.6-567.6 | 0.04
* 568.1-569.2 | 0.00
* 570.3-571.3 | 0.05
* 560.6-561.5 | -0.02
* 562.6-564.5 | 0.07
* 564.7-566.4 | 0.02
